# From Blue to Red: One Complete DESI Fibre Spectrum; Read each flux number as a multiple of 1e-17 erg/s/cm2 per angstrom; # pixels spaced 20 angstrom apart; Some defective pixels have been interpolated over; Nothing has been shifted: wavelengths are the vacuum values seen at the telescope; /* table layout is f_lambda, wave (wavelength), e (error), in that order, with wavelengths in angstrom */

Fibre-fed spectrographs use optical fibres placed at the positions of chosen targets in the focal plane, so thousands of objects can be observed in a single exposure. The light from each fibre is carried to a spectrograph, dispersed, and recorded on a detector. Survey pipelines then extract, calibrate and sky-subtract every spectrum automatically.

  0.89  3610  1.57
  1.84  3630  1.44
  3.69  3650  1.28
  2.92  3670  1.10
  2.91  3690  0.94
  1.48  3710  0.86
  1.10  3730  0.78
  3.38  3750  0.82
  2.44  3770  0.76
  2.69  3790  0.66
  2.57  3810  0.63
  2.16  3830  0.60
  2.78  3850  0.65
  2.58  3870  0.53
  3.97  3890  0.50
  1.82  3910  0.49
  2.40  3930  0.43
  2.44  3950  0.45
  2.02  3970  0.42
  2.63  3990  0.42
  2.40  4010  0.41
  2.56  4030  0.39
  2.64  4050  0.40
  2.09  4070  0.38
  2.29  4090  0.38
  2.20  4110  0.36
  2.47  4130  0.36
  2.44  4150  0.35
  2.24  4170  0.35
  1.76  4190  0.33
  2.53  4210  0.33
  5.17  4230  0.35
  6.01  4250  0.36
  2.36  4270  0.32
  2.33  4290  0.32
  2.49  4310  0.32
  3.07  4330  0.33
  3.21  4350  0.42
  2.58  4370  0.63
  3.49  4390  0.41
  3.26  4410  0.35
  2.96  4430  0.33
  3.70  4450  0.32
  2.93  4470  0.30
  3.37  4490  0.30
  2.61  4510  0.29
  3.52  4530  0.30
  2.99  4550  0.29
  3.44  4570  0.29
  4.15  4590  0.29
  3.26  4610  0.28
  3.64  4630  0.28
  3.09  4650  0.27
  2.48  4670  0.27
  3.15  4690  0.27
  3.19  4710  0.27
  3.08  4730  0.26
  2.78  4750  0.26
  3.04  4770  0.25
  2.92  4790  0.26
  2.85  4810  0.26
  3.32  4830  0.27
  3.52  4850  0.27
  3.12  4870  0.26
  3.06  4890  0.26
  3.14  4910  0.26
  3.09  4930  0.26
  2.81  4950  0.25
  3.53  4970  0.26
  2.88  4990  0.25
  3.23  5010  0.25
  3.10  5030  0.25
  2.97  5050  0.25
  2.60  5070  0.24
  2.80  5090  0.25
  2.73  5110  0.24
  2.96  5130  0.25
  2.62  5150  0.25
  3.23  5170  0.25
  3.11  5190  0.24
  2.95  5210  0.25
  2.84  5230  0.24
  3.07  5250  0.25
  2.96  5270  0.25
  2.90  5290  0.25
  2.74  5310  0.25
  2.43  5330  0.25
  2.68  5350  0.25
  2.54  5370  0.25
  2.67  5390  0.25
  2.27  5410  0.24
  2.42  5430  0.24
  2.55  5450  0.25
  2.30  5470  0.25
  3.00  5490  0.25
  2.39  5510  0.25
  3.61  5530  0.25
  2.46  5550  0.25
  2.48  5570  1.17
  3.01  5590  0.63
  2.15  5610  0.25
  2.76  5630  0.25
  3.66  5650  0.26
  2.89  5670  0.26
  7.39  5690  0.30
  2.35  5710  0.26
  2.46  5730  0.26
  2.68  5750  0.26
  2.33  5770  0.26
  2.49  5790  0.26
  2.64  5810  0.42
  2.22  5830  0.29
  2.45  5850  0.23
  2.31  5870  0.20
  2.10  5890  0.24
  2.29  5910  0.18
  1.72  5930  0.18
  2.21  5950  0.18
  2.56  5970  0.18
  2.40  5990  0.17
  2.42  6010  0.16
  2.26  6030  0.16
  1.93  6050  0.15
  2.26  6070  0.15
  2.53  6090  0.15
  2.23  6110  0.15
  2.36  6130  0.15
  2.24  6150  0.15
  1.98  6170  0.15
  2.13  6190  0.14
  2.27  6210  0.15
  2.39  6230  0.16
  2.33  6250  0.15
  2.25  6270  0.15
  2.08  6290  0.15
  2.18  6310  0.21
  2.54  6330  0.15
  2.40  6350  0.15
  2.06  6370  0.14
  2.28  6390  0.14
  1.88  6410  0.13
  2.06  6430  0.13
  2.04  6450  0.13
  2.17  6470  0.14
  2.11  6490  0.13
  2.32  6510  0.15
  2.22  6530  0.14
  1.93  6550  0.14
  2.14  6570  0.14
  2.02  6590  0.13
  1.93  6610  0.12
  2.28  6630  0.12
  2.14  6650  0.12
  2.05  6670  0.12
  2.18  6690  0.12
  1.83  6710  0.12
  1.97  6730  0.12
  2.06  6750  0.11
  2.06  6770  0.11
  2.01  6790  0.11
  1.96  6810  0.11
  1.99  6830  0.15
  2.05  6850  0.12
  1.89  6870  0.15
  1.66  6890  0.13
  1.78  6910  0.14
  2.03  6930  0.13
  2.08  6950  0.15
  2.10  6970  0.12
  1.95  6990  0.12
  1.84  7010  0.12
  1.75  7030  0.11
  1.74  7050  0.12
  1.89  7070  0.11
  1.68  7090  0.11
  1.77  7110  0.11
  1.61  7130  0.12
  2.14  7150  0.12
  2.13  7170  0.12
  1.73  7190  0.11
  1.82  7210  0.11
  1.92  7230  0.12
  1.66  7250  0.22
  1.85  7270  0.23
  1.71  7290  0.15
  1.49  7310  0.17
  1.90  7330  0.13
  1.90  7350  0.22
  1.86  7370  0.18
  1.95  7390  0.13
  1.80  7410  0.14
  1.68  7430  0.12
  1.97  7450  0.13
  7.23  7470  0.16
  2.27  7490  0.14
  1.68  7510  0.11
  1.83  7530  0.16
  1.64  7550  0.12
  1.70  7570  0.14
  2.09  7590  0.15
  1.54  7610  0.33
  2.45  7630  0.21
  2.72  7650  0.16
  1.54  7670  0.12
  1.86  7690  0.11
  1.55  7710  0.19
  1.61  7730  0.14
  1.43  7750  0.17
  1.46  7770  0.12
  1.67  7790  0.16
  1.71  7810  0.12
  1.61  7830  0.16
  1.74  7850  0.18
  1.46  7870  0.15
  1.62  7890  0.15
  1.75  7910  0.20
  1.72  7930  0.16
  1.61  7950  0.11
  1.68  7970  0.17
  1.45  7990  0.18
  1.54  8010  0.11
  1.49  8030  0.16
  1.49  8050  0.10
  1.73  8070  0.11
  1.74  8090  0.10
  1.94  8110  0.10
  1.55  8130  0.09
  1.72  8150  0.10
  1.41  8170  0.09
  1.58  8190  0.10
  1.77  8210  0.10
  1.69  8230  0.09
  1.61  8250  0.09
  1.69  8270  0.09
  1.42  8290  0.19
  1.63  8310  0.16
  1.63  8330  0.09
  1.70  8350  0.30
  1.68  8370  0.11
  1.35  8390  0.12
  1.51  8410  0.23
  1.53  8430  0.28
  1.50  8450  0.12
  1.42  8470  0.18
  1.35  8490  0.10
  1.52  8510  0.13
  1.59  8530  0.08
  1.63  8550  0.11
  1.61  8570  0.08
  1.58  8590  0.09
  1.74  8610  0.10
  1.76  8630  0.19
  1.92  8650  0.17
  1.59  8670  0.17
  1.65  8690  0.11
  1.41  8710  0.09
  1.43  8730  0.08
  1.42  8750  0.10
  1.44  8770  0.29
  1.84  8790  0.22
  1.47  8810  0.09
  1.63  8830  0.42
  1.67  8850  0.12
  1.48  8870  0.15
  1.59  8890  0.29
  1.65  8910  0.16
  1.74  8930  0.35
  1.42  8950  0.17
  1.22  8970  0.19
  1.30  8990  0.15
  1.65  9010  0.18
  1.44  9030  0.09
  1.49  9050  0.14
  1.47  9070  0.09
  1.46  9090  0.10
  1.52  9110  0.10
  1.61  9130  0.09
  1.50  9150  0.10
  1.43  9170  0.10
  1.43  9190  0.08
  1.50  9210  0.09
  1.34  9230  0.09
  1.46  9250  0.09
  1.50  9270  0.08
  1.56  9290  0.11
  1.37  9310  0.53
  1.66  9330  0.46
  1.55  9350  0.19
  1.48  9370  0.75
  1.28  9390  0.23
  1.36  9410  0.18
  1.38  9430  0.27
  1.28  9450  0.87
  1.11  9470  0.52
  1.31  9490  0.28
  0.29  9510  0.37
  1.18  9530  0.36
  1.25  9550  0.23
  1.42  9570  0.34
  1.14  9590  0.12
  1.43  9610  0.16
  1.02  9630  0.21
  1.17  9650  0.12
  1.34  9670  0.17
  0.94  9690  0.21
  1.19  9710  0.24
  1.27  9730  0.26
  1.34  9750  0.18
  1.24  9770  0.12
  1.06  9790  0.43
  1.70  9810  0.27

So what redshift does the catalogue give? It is 0.14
